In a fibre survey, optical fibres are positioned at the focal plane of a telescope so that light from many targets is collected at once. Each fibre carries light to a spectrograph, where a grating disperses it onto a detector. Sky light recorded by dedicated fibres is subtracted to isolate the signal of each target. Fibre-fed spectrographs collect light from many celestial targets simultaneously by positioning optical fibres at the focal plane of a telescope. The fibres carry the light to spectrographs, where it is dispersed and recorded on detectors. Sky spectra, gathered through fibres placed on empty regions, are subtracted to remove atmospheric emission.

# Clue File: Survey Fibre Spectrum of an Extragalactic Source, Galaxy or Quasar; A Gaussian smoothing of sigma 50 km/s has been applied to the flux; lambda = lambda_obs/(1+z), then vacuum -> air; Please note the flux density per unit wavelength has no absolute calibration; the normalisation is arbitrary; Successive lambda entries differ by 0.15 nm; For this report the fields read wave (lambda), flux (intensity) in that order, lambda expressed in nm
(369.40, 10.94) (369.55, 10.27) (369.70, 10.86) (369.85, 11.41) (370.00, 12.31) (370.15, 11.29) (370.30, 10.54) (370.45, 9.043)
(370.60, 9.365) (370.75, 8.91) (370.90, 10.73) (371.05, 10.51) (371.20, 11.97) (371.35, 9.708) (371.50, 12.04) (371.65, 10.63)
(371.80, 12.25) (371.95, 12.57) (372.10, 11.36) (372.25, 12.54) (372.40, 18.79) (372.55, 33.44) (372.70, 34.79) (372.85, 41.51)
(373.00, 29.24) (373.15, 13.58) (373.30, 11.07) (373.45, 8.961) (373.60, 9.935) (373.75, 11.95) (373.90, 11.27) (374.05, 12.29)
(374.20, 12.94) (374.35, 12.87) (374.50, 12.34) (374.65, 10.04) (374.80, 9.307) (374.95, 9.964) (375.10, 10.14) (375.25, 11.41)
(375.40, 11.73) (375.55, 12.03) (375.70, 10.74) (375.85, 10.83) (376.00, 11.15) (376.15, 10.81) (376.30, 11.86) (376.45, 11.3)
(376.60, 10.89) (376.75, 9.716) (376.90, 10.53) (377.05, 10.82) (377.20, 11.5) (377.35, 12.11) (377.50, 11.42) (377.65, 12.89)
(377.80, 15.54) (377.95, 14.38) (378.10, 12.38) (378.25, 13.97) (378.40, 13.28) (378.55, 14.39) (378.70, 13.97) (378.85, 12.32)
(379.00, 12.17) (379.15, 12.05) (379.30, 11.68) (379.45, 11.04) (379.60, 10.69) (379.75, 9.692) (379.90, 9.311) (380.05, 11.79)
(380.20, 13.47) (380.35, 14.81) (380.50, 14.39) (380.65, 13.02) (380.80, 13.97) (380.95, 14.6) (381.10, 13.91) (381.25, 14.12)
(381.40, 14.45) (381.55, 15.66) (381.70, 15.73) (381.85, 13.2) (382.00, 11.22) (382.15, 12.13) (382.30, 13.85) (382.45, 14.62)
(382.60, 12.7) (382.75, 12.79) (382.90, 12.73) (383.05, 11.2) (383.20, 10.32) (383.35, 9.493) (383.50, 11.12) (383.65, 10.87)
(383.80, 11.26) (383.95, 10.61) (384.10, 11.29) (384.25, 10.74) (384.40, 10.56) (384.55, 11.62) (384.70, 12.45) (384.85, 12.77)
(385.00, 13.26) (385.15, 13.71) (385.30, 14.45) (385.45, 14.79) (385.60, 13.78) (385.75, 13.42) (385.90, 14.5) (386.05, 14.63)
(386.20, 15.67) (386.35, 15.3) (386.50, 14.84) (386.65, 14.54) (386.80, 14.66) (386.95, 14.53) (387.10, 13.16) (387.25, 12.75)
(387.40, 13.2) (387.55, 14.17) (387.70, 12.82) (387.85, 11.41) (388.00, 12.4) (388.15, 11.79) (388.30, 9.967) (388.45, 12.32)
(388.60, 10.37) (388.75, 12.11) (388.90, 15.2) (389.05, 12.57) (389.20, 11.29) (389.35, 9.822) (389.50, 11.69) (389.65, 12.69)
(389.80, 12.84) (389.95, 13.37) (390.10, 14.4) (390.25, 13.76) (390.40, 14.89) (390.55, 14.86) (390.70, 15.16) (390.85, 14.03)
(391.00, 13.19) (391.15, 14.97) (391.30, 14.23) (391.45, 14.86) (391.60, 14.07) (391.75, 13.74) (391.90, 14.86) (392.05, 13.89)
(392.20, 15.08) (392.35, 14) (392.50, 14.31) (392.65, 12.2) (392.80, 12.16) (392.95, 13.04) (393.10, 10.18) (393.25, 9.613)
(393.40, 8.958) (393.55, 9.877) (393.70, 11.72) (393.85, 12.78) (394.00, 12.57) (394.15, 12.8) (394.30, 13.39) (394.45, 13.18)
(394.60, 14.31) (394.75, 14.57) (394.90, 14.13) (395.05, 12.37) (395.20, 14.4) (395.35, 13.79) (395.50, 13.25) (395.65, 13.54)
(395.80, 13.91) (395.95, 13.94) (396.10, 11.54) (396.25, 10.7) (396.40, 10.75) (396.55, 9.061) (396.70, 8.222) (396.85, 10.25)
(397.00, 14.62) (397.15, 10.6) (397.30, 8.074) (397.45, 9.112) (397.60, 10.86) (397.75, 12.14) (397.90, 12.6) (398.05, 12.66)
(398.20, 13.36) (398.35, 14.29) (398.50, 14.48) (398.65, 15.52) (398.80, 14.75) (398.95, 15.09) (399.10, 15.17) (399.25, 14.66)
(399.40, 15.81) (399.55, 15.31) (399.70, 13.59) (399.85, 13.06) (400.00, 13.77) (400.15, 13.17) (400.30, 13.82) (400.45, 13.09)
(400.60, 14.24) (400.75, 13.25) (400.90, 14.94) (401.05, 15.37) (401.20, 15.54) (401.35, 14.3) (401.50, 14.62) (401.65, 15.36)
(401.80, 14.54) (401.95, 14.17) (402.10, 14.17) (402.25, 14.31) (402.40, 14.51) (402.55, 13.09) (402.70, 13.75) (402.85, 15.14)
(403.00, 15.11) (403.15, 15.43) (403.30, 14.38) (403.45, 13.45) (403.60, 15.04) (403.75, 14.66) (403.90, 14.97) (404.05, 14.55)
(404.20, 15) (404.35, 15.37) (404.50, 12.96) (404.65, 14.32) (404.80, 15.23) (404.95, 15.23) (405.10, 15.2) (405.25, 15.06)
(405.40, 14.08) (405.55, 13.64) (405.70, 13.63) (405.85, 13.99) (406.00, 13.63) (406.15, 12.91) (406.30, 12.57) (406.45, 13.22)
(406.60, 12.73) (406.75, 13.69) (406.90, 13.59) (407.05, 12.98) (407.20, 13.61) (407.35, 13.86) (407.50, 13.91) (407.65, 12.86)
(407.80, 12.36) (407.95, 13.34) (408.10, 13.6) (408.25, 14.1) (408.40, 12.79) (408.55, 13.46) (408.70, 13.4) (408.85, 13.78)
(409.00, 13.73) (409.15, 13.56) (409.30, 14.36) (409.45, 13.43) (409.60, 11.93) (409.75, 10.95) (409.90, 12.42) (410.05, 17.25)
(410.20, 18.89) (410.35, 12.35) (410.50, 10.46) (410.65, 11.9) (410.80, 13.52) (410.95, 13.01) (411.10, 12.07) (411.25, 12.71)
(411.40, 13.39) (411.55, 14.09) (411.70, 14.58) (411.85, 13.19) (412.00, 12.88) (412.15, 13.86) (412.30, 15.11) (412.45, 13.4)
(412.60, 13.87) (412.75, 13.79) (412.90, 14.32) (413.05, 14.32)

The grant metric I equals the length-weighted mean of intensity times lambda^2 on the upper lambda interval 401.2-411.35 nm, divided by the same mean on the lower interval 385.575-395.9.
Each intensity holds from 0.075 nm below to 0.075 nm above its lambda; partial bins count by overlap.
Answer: 1.1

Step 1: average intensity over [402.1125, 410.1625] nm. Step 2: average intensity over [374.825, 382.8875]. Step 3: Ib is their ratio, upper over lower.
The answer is 1.12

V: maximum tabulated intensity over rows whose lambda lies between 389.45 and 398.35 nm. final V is 15.16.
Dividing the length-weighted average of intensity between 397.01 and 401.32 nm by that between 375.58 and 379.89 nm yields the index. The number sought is 1.14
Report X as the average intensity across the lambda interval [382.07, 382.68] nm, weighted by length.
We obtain 13.3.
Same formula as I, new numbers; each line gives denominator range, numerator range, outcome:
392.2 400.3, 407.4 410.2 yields 1.13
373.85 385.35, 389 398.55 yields 1.12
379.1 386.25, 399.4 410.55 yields 1.23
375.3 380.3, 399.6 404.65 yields 1.36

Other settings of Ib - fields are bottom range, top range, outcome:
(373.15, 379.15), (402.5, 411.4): 1.17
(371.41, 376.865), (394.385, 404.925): 0.97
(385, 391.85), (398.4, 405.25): 1.08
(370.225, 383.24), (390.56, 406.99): 1.03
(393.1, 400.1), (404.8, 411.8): 1.07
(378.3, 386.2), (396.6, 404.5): 1.08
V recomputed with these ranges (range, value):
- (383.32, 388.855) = 15.67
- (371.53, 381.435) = 41.51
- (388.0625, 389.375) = 15.2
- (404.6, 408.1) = 15.23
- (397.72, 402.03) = 15.81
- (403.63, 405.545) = 15.37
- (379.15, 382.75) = 15.73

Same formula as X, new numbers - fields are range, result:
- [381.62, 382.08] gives 13.4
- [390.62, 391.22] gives 14.3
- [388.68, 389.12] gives 13.3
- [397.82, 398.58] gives 13.5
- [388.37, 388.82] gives 11.6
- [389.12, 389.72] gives 11.4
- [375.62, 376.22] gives 10.9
